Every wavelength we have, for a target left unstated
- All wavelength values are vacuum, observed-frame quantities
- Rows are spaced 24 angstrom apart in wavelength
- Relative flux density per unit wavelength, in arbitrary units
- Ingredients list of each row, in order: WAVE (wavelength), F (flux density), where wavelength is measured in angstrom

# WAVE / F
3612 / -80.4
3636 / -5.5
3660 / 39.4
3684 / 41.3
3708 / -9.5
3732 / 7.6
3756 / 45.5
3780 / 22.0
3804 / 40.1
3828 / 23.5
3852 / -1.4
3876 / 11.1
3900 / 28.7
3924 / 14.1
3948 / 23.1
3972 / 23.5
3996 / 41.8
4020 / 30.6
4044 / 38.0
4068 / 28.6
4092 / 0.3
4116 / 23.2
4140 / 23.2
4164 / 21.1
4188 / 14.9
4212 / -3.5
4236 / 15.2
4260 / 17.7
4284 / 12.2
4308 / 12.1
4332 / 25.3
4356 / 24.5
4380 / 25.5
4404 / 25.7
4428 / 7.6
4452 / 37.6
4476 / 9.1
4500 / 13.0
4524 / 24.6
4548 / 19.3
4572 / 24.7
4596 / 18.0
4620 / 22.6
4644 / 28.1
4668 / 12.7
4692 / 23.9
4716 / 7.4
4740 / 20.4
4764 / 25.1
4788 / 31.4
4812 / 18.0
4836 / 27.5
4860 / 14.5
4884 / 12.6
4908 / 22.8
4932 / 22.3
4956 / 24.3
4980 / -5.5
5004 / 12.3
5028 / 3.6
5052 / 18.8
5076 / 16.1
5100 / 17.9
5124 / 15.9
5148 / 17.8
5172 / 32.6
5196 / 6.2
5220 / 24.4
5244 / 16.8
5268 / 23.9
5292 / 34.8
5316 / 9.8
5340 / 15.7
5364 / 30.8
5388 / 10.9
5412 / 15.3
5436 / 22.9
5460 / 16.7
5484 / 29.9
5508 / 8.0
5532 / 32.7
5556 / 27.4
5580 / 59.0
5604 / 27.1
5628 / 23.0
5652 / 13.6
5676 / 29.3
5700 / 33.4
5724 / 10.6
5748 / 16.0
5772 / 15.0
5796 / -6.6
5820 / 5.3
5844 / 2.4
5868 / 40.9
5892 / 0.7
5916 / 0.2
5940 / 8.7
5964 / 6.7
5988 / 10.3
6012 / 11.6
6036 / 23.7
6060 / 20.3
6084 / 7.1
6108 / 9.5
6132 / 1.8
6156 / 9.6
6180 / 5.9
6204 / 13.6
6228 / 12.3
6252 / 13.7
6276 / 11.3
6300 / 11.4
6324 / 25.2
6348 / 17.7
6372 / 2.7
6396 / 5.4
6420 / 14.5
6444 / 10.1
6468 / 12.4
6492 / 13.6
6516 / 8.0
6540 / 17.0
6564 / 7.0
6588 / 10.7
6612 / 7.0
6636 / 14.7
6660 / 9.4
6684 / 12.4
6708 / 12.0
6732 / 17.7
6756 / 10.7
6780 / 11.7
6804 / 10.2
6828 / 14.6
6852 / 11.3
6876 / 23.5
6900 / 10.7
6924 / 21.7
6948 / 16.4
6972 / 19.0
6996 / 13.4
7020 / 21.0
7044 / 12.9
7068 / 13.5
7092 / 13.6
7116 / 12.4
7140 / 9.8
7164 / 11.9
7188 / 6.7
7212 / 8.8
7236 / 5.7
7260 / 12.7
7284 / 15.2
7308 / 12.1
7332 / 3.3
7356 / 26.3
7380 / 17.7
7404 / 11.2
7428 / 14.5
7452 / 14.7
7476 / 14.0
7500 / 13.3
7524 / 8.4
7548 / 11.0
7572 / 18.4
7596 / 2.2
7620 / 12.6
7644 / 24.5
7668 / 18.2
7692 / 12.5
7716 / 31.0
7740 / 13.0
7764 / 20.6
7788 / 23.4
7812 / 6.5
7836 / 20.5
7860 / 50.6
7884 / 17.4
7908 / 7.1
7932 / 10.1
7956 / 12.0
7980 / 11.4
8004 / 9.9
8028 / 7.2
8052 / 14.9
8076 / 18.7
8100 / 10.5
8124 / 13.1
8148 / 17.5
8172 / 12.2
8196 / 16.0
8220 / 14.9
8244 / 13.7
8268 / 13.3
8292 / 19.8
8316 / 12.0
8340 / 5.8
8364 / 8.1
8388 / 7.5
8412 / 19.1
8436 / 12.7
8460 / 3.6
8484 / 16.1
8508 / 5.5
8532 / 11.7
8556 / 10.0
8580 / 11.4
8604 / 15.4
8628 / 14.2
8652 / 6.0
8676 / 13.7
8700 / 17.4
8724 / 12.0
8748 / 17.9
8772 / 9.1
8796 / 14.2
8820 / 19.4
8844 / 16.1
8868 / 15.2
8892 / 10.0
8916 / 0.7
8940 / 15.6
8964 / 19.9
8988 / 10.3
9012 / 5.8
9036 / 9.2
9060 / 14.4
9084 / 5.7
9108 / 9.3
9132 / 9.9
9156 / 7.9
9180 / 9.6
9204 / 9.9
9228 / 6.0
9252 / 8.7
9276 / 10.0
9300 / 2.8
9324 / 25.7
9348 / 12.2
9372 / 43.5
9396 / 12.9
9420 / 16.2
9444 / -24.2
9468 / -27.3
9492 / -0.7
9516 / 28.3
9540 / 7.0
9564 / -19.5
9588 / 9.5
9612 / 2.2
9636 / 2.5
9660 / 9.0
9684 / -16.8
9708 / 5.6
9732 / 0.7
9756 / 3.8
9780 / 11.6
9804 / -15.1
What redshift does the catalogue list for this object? 0.57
